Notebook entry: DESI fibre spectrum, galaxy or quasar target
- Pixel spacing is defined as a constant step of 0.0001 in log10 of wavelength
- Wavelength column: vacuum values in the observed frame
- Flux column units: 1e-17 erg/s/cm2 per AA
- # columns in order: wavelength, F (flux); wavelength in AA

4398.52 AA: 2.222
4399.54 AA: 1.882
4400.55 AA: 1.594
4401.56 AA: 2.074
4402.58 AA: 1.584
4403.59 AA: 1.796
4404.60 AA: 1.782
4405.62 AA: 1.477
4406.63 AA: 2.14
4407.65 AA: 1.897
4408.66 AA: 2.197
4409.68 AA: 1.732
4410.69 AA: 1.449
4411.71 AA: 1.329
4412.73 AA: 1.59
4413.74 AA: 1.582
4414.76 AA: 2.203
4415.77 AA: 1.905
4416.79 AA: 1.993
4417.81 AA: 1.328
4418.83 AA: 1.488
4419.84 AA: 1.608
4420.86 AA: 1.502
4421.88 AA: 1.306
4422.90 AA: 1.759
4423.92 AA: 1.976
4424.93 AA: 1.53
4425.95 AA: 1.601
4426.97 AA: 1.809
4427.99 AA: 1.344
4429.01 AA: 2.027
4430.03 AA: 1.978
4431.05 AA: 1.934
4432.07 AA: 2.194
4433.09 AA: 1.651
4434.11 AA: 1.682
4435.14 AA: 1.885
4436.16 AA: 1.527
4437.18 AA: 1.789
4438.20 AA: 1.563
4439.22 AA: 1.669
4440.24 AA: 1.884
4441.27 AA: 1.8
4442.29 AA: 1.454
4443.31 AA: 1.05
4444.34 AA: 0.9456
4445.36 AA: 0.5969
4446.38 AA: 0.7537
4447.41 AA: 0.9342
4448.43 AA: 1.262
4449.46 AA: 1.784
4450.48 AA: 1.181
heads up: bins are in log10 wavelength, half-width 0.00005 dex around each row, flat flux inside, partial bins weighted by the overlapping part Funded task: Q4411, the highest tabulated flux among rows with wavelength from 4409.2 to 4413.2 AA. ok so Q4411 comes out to 1.732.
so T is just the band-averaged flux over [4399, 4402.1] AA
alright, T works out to 1.85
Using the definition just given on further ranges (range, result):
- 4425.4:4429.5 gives 1.69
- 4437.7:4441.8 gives 1.73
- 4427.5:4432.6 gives 1.9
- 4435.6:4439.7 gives 1.64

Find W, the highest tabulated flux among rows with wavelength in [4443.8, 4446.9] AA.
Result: 0.9456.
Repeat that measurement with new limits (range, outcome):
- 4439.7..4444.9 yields 1.884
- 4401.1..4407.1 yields 2.14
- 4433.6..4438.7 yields 1.885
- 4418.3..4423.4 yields 1.759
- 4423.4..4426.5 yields 1.976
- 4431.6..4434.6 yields 2.194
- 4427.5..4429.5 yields 2.027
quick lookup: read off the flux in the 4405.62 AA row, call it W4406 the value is 1.477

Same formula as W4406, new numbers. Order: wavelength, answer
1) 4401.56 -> 2.074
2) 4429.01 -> 2.027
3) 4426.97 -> 1.809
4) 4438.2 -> 1.563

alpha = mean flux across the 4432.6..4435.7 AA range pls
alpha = 1.73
